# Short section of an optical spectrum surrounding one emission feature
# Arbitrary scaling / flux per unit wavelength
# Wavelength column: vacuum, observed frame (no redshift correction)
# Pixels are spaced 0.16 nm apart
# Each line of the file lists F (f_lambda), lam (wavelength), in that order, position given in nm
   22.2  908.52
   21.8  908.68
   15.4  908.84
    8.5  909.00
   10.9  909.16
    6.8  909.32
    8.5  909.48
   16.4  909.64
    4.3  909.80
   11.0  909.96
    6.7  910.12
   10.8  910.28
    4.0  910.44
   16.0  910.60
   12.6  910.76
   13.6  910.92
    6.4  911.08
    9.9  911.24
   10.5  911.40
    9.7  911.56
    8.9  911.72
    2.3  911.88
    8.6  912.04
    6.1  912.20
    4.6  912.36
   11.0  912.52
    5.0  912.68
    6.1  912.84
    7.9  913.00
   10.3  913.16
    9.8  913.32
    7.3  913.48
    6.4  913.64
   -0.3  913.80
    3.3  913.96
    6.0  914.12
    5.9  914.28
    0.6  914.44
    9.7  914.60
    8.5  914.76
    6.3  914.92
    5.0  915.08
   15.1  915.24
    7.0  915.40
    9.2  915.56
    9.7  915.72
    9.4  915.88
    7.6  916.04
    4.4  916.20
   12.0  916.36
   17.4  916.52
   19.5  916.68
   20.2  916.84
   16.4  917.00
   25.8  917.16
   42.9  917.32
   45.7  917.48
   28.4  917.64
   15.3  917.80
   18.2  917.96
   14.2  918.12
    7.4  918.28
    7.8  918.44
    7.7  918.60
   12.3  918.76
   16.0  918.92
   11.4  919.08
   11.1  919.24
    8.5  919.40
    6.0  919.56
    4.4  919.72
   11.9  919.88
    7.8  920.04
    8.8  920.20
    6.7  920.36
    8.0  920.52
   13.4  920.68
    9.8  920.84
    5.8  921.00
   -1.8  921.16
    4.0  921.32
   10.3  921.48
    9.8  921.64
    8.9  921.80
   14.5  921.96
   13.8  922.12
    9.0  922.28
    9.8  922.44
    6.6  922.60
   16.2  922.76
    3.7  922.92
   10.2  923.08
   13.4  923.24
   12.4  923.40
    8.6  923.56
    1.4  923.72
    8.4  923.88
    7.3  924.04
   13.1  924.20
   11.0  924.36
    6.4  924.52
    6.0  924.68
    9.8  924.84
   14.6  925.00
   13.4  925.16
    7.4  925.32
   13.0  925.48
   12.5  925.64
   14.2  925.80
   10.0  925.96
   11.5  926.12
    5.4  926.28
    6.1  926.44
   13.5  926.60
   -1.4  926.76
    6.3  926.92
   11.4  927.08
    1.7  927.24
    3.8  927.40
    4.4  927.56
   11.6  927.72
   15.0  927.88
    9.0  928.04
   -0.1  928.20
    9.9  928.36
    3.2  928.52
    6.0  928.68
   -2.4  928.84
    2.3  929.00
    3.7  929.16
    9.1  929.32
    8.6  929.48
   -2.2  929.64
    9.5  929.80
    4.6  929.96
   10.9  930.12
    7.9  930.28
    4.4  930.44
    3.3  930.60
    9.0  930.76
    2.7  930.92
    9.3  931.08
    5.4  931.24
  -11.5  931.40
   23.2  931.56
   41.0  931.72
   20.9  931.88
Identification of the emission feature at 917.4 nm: [O III] 5007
